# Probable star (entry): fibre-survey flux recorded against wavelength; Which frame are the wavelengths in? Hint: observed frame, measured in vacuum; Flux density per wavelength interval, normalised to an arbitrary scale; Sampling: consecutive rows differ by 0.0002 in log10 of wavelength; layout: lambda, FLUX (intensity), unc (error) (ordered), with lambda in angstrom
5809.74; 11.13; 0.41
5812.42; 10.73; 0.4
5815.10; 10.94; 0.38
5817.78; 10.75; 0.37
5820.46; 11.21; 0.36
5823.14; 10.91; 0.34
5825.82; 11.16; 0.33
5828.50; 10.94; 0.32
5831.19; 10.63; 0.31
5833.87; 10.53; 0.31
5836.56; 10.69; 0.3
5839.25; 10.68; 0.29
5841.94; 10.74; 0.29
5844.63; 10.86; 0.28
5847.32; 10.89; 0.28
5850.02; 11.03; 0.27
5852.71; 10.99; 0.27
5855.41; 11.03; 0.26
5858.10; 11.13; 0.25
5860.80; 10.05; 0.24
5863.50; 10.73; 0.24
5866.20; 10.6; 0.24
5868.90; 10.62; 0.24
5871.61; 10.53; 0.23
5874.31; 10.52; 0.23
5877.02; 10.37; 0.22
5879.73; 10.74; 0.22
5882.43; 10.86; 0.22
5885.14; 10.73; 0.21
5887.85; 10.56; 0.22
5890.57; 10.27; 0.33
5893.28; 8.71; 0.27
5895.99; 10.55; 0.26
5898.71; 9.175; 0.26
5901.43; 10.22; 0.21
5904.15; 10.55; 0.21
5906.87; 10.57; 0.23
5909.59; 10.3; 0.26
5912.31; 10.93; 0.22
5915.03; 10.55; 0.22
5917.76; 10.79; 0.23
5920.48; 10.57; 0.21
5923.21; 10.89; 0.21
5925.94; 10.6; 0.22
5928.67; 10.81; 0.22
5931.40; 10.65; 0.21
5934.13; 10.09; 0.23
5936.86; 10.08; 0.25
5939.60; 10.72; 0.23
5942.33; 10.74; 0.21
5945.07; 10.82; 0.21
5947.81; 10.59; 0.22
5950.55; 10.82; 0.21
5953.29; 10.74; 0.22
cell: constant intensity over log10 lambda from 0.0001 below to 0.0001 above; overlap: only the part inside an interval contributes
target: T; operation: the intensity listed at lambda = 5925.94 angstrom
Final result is 10.6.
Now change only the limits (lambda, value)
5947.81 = 10.59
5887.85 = 10.56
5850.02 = 11.03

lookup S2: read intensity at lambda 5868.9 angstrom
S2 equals 10.62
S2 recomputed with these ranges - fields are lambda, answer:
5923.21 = 10.89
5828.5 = 10.94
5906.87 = 10.57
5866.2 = 10.6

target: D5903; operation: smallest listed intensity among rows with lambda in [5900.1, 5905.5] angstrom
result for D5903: 10.22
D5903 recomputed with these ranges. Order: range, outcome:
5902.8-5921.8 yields 10.3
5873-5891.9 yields 10.27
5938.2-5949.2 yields 10.59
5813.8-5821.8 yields 10.75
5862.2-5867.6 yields 10.6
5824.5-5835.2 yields 10.53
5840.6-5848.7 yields 10.74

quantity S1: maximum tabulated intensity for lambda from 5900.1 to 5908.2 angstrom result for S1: 10.57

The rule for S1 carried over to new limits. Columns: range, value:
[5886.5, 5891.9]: 10.56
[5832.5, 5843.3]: 10.74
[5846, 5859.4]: 11.13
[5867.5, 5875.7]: 10.62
